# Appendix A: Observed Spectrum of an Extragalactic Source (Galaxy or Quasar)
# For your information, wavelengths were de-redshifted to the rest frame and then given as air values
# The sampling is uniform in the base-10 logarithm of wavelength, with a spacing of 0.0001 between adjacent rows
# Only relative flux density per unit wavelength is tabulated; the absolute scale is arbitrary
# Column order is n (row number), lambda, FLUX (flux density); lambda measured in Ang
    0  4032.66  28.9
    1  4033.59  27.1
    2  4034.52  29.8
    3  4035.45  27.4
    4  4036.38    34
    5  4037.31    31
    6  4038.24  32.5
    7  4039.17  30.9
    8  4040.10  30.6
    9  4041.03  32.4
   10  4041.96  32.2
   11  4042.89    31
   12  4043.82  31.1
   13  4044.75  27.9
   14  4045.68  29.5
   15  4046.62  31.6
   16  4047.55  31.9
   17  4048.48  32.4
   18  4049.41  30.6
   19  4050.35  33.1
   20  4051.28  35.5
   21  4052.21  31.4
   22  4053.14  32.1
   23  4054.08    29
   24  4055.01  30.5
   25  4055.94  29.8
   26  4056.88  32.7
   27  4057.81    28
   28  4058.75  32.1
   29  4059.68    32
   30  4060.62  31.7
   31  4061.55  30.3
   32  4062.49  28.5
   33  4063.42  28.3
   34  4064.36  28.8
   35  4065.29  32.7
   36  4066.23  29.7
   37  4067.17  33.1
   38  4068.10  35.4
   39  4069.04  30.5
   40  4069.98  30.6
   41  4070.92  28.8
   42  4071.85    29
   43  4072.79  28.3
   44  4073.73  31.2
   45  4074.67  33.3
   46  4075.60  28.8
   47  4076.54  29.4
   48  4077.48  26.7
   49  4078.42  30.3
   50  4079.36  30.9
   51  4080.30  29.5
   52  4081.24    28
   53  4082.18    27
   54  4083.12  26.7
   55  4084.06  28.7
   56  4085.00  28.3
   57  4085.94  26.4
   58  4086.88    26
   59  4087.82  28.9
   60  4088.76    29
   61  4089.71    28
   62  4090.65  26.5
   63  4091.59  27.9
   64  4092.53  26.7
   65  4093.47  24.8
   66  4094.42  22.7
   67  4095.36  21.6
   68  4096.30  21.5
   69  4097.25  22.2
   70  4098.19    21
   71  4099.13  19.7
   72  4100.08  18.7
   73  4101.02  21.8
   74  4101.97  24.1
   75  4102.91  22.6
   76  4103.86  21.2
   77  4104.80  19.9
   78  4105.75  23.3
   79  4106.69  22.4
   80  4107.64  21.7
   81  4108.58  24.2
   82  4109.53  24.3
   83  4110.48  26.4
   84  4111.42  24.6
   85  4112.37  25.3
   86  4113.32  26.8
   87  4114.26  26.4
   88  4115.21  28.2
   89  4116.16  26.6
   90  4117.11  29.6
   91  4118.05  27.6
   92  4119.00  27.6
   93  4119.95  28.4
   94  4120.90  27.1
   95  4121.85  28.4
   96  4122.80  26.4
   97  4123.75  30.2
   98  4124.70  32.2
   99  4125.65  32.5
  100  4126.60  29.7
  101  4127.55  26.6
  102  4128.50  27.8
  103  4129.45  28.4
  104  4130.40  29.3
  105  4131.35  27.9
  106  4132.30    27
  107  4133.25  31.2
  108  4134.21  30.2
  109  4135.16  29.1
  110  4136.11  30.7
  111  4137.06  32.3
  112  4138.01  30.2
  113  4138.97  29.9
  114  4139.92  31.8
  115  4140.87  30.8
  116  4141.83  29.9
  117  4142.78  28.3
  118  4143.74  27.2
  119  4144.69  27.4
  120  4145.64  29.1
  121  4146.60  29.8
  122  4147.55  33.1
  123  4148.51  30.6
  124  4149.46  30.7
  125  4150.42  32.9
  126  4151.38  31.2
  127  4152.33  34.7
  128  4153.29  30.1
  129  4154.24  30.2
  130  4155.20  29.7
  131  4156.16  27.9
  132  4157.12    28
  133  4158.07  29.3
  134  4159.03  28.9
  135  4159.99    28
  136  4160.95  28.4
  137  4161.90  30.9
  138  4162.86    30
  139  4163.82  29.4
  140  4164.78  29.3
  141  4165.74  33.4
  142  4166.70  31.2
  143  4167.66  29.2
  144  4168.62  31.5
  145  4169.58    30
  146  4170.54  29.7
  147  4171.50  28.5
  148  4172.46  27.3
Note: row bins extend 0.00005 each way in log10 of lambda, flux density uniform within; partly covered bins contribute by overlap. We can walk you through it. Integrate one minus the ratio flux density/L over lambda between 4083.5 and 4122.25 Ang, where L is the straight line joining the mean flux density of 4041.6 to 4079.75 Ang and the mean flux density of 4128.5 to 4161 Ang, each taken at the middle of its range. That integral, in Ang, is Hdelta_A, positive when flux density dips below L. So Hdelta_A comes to 6.7 Ang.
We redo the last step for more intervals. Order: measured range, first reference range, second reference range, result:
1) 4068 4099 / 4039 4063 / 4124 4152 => 3.2 Ang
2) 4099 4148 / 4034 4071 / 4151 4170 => 5.0 Ang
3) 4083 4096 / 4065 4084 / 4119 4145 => 1.4 Ang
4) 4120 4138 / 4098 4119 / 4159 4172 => -2.1 Ang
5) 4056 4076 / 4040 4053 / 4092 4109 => -1.8 Ang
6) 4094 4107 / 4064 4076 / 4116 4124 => 3.3 Ang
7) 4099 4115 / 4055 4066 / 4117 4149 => 3.5 Ang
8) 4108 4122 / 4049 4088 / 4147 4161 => 1.6 Ang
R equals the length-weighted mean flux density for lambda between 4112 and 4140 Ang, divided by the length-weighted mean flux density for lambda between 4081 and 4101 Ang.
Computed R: 1.15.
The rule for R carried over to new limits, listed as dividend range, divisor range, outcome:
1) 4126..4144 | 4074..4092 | 1.03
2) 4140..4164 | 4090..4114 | 1.28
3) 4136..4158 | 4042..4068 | 0.98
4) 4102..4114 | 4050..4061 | 0.75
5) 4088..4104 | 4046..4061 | 0.75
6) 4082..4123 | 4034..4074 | 0.81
